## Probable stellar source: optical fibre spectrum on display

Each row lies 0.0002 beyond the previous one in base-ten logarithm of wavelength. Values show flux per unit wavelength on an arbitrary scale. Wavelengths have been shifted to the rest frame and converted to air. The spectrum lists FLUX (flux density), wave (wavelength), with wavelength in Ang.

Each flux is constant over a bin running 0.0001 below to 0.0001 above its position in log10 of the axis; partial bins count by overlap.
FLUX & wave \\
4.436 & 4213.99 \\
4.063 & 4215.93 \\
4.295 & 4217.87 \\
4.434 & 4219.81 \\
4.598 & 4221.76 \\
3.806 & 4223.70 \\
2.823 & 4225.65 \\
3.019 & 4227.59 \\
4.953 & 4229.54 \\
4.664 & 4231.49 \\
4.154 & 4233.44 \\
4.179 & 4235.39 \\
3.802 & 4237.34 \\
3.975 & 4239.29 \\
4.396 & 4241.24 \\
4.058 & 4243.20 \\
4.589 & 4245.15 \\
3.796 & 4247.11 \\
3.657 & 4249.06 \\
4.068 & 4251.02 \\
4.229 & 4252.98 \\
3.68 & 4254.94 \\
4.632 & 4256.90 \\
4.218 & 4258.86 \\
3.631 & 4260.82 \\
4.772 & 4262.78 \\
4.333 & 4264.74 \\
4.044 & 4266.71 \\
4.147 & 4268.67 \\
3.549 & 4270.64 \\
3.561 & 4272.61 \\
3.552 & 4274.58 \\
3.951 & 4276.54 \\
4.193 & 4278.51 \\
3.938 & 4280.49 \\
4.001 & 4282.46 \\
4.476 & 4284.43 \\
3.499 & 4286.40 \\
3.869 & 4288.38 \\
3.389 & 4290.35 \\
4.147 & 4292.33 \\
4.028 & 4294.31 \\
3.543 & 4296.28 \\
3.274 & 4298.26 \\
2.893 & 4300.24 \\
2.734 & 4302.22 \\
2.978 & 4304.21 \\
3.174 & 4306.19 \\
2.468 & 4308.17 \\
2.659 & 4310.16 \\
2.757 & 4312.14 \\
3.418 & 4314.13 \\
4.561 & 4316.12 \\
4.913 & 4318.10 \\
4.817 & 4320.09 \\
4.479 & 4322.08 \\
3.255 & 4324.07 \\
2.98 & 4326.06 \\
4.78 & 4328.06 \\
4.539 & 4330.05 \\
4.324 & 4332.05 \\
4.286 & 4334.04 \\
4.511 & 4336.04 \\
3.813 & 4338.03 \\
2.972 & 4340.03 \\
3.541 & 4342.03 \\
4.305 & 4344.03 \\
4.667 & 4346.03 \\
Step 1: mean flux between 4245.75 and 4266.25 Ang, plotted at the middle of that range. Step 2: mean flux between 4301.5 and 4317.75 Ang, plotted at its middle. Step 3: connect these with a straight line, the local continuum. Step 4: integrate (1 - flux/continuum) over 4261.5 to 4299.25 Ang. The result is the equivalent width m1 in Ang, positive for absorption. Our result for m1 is -2.3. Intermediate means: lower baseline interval 4.11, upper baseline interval 3.17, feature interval 3.91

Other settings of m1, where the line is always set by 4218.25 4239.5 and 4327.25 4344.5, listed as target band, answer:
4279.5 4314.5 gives 5.9 Ang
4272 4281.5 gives 0.5 Ang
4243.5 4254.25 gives 0.0 Ang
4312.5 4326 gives 0.0 Ang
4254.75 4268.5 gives -0.5 Ang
